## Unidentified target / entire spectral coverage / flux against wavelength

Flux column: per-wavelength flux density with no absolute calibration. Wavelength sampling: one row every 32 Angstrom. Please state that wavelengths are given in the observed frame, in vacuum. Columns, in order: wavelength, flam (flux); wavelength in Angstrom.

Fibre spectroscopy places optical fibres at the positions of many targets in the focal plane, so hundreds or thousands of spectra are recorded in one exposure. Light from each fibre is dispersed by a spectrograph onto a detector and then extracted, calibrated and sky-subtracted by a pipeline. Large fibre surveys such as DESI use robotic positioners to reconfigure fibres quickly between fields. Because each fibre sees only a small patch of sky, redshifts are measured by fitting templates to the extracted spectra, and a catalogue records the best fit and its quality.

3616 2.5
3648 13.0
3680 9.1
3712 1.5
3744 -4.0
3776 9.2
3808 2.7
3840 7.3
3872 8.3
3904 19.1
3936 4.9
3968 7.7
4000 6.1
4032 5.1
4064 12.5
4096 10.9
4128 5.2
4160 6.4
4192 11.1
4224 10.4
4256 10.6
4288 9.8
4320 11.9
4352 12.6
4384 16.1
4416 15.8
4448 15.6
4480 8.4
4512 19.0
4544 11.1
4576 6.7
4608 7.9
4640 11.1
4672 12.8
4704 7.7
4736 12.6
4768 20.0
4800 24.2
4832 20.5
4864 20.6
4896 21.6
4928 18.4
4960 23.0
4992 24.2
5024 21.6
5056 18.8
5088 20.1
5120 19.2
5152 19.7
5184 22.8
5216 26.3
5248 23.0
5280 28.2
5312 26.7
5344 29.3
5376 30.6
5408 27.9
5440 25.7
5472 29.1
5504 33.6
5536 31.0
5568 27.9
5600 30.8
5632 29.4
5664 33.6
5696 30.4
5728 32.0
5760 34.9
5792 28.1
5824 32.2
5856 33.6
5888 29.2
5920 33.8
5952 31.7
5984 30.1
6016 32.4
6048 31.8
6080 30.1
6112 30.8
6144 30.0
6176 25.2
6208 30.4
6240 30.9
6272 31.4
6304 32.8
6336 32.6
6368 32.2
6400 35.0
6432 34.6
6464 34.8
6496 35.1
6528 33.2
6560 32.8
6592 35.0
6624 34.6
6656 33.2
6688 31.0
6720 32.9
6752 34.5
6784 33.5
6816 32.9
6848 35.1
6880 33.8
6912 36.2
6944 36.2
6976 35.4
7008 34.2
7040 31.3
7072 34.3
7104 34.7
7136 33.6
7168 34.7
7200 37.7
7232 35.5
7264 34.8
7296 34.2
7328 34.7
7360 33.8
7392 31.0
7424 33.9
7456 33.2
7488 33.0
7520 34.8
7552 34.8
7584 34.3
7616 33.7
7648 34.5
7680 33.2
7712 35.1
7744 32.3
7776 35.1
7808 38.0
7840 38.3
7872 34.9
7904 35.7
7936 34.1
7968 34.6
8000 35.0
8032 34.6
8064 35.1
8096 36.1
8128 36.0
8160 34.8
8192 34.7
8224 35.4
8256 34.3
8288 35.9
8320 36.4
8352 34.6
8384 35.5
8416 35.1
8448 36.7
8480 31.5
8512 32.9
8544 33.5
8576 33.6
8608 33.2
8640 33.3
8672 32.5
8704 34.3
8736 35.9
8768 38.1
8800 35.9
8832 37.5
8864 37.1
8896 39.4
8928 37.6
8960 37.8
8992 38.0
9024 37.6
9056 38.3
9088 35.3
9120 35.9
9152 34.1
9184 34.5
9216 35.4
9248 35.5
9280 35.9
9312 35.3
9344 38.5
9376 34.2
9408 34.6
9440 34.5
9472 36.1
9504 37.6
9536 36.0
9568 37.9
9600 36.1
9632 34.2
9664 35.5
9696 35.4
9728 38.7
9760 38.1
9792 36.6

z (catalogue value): 0.19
